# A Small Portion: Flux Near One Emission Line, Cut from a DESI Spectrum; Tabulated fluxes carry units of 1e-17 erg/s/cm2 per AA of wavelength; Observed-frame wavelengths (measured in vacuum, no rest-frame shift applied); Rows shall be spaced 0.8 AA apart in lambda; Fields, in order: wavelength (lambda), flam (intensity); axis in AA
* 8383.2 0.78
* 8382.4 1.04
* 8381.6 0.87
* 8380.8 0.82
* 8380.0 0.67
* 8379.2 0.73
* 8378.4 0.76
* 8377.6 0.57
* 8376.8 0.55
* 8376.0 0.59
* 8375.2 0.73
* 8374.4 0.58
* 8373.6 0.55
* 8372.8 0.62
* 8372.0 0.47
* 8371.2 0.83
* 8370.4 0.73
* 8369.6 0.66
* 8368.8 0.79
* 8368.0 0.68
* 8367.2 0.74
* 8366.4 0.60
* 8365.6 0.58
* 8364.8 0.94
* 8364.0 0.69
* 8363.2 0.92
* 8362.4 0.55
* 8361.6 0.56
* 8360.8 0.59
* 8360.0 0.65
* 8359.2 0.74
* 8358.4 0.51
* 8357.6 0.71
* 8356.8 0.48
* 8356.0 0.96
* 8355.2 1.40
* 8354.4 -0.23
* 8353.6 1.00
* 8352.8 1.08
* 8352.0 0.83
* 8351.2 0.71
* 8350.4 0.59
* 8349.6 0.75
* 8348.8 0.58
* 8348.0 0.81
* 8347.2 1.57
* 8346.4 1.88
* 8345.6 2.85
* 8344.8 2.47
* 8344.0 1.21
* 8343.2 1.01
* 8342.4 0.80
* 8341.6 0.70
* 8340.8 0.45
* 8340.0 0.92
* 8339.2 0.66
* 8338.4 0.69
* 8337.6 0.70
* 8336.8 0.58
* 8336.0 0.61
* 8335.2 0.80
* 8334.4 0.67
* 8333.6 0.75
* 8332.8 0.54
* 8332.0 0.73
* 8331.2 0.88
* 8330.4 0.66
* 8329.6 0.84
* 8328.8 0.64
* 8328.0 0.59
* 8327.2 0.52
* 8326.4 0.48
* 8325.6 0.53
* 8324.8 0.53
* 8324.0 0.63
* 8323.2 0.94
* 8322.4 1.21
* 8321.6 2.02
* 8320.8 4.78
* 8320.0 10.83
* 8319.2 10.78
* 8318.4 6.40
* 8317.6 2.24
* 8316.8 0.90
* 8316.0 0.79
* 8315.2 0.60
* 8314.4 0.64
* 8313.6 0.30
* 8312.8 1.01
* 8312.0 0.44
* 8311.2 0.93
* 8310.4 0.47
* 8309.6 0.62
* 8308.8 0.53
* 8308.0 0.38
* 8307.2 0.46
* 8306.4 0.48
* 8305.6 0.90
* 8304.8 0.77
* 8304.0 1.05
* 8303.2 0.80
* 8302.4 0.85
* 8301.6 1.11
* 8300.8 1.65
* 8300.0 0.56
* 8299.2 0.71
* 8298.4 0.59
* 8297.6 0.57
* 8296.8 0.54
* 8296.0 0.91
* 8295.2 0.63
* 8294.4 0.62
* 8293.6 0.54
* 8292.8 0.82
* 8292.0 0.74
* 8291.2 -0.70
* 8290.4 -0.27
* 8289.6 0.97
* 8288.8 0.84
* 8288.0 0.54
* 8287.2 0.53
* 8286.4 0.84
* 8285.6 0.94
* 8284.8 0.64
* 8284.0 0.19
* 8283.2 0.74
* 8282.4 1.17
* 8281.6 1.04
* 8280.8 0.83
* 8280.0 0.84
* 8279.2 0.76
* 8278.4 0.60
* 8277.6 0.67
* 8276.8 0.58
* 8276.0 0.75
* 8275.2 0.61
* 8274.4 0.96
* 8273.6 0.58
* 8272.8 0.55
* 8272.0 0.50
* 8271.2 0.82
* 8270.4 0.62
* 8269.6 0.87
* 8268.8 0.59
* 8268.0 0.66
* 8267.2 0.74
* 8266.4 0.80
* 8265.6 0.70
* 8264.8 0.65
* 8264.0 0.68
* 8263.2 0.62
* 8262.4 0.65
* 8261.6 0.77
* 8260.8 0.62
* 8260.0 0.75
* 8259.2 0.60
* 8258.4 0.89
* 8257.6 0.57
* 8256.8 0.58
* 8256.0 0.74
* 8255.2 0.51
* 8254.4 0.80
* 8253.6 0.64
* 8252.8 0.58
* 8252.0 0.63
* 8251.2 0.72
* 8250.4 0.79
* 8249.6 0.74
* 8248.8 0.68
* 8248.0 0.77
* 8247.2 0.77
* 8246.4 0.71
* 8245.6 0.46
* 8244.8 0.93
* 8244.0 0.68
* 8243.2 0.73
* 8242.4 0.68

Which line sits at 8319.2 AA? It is H-alpha 6563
